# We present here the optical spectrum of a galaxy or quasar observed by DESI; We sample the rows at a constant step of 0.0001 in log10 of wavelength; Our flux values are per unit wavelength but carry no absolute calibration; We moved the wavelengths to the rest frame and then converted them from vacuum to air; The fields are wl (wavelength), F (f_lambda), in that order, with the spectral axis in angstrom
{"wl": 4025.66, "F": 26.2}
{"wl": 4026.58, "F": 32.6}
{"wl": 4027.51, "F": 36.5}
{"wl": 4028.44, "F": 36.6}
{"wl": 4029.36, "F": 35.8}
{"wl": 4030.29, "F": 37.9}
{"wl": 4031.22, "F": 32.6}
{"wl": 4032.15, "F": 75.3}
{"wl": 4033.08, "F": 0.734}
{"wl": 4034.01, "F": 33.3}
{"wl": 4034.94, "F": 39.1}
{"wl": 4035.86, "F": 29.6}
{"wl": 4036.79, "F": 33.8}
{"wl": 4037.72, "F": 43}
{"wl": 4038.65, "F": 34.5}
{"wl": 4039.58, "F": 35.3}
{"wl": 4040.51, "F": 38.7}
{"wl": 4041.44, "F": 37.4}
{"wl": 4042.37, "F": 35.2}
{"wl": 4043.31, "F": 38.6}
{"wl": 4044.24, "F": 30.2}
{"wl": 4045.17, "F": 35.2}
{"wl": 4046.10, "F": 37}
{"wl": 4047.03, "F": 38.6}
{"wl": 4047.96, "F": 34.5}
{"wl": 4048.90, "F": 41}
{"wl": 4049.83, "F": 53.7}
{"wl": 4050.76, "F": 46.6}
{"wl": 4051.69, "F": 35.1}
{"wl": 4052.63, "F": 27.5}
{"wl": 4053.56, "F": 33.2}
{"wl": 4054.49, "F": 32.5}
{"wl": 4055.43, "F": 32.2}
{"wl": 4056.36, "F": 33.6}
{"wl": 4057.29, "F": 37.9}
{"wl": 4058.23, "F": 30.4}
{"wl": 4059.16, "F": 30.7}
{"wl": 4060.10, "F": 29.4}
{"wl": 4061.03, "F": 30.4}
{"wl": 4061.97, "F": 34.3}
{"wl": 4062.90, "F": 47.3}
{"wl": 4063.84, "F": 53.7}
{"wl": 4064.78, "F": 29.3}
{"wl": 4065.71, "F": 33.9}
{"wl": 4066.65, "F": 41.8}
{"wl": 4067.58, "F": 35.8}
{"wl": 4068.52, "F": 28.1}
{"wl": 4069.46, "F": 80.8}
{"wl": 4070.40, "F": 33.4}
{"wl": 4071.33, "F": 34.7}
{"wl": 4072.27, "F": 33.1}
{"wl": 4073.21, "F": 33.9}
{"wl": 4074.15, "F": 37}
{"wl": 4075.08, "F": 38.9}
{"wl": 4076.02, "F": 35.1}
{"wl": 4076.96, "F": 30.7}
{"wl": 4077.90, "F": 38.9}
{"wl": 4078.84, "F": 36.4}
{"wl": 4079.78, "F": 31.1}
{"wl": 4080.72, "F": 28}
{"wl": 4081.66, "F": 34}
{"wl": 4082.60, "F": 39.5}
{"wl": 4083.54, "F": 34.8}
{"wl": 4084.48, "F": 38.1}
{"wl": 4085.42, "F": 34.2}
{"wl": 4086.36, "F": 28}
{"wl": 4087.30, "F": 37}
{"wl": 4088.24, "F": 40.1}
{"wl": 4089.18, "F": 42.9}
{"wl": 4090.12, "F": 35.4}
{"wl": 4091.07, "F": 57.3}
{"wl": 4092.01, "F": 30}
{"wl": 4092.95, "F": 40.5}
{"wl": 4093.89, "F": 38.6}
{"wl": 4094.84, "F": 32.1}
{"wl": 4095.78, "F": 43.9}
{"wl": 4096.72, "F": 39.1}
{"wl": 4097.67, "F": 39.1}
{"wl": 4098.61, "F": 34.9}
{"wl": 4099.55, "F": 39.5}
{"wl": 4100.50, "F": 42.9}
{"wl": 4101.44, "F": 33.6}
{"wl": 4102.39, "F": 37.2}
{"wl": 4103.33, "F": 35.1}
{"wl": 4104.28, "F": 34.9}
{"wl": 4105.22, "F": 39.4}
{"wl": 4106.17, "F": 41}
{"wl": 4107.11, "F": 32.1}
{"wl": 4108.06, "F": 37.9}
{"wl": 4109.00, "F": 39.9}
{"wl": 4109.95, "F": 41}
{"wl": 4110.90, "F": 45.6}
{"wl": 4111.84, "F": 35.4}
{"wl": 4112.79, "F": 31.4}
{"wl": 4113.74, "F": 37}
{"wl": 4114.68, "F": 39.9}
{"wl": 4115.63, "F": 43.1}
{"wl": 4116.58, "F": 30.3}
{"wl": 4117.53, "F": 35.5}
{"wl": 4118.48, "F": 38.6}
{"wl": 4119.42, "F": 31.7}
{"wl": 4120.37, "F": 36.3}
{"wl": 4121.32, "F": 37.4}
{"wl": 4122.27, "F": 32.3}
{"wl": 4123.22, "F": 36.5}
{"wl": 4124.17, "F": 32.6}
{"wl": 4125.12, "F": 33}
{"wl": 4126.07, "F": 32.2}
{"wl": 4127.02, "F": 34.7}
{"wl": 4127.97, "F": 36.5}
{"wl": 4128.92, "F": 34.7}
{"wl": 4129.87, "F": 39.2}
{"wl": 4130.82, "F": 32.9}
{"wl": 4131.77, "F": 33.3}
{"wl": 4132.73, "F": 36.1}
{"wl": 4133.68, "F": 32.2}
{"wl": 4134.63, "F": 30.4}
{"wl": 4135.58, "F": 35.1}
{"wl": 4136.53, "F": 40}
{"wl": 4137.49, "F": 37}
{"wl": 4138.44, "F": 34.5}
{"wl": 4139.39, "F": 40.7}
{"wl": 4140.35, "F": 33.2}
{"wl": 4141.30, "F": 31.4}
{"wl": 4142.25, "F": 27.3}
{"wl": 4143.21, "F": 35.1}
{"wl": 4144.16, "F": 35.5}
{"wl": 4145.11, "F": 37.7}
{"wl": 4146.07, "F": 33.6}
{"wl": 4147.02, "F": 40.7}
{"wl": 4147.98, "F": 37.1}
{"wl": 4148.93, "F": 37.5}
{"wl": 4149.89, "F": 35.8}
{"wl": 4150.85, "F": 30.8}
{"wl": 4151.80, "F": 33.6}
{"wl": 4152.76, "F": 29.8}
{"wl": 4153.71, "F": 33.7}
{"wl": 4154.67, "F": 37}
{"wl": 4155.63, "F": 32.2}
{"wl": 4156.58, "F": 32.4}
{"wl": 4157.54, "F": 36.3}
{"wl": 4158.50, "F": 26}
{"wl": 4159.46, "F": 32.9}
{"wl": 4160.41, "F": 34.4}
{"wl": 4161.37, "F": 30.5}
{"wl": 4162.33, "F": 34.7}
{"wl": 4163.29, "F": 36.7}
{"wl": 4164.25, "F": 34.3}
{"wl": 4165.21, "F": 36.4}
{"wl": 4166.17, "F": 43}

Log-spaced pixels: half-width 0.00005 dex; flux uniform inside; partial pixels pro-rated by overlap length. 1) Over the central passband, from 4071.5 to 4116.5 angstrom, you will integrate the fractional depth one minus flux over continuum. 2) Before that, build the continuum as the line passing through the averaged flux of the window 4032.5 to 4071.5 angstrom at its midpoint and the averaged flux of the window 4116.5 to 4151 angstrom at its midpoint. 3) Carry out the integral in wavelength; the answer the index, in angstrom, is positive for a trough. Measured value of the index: -1.9 angstrom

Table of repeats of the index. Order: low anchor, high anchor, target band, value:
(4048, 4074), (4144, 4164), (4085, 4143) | -1.36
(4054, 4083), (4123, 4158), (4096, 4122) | -1.50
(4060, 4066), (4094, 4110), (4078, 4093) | 0.40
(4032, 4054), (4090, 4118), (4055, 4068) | 0.41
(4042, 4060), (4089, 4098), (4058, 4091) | 0.95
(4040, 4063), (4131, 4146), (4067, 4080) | -0.85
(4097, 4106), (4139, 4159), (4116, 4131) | 0.50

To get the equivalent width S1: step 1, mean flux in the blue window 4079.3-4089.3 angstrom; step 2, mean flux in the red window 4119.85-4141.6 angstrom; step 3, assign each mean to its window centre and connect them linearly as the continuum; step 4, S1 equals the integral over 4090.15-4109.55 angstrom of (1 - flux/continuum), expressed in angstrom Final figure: -1.9 angstrom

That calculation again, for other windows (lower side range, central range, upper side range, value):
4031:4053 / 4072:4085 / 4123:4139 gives 0.4 angstrom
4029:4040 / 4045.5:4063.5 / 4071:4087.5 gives -0.5 angstrom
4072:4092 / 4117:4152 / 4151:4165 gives -0.8 angstrom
